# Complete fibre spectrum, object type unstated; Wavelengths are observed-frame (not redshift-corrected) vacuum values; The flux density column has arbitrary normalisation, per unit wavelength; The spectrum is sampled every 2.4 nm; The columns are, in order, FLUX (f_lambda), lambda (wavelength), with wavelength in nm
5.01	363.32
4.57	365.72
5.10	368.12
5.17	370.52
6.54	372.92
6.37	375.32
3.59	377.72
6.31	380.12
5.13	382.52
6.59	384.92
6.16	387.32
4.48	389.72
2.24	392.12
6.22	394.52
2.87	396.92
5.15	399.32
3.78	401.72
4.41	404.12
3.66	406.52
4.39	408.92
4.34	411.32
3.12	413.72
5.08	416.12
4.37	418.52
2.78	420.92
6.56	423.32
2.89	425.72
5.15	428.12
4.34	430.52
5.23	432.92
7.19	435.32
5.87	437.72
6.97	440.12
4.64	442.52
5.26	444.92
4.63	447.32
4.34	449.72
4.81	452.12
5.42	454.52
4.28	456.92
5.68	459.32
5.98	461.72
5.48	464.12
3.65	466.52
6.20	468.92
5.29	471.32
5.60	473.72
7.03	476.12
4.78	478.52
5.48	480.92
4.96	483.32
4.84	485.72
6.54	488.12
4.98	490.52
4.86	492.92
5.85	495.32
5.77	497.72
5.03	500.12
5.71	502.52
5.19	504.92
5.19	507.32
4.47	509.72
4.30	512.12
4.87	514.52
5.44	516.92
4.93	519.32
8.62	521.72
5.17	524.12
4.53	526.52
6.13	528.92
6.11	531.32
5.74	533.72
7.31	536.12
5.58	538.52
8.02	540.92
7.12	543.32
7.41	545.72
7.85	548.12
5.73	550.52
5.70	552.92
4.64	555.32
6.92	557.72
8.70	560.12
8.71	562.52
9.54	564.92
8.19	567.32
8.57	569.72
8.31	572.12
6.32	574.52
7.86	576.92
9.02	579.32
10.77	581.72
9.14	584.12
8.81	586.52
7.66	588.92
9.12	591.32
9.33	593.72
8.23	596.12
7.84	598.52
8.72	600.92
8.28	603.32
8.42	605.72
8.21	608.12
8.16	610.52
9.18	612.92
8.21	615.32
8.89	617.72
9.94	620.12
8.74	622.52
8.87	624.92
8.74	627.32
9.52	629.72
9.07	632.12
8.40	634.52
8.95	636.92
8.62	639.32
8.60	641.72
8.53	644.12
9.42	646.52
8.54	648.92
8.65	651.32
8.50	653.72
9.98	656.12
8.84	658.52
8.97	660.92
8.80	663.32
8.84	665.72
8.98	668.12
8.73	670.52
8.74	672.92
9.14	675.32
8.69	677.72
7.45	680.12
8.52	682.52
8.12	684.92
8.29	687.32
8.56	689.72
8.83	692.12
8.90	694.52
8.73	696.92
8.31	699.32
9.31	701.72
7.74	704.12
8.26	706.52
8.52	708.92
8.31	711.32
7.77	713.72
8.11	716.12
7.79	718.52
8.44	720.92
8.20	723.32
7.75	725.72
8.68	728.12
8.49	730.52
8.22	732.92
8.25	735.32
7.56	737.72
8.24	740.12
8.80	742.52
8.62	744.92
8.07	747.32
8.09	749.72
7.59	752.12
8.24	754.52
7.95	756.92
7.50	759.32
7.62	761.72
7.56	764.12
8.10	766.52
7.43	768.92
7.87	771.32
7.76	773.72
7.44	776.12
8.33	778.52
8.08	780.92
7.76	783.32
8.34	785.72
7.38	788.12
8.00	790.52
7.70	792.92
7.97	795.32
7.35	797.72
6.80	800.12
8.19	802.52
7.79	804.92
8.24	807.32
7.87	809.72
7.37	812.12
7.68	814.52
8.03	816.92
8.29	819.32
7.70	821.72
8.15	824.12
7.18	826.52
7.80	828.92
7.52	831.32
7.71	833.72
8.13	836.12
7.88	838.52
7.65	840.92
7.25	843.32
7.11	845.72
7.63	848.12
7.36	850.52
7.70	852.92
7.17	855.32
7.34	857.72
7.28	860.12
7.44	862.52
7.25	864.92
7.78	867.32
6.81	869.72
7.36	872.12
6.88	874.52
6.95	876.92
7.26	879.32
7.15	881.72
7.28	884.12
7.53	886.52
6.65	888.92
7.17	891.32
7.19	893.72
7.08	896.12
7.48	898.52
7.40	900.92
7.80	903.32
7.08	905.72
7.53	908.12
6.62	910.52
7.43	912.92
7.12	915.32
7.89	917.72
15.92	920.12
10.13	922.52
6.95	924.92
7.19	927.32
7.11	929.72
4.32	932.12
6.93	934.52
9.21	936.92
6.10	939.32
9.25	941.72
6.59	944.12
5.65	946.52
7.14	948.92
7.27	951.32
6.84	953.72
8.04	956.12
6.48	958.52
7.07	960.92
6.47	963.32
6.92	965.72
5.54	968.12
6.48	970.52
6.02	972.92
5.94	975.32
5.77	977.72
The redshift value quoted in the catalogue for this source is 0.401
